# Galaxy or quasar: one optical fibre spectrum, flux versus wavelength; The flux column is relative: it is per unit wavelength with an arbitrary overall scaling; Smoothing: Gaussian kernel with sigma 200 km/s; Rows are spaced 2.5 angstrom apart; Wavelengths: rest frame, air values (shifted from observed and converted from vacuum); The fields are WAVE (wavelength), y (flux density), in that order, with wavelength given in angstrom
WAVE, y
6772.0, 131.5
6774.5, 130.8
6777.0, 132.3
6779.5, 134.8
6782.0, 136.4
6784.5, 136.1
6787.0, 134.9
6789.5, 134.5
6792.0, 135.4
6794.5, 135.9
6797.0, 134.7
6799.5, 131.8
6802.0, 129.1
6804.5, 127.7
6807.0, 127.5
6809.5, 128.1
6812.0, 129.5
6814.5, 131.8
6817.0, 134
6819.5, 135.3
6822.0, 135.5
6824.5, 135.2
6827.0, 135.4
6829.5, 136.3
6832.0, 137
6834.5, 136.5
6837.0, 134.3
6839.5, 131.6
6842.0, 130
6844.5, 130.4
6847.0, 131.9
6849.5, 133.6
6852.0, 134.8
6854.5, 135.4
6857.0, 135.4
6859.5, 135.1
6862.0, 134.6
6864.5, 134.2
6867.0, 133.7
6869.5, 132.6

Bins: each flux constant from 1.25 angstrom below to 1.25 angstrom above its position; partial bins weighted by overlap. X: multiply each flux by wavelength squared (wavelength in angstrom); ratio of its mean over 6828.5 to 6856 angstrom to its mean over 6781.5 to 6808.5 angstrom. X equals 1.02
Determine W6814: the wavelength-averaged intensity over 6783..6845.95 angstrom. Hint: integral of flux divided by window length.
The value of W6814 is 133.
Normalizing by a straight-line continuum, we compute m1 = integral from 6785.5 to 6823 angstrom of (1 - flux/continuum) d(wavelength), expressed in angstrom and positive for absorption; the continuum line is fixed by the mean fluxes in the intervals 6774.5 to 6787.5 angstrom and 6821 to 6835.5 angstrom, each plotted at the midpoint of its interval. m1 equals 0.8 angstrom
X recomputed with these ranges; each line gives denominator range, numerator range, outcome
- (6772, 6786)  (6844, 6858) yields 1.02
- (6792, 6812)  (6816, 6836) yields 1.04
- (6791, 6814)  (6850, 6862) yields 1.05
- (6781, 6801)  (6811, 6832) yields 1.01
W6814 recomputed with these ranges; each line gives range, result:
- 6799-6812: 129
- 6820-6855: 134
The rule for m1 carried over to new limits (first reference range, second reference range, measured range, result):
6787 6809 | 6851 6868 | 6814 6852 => -0.11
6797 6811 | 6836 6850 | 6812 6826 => -0.39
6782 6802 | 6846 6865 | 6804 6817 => 0.48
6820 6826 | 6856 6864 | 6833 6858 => 0.31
